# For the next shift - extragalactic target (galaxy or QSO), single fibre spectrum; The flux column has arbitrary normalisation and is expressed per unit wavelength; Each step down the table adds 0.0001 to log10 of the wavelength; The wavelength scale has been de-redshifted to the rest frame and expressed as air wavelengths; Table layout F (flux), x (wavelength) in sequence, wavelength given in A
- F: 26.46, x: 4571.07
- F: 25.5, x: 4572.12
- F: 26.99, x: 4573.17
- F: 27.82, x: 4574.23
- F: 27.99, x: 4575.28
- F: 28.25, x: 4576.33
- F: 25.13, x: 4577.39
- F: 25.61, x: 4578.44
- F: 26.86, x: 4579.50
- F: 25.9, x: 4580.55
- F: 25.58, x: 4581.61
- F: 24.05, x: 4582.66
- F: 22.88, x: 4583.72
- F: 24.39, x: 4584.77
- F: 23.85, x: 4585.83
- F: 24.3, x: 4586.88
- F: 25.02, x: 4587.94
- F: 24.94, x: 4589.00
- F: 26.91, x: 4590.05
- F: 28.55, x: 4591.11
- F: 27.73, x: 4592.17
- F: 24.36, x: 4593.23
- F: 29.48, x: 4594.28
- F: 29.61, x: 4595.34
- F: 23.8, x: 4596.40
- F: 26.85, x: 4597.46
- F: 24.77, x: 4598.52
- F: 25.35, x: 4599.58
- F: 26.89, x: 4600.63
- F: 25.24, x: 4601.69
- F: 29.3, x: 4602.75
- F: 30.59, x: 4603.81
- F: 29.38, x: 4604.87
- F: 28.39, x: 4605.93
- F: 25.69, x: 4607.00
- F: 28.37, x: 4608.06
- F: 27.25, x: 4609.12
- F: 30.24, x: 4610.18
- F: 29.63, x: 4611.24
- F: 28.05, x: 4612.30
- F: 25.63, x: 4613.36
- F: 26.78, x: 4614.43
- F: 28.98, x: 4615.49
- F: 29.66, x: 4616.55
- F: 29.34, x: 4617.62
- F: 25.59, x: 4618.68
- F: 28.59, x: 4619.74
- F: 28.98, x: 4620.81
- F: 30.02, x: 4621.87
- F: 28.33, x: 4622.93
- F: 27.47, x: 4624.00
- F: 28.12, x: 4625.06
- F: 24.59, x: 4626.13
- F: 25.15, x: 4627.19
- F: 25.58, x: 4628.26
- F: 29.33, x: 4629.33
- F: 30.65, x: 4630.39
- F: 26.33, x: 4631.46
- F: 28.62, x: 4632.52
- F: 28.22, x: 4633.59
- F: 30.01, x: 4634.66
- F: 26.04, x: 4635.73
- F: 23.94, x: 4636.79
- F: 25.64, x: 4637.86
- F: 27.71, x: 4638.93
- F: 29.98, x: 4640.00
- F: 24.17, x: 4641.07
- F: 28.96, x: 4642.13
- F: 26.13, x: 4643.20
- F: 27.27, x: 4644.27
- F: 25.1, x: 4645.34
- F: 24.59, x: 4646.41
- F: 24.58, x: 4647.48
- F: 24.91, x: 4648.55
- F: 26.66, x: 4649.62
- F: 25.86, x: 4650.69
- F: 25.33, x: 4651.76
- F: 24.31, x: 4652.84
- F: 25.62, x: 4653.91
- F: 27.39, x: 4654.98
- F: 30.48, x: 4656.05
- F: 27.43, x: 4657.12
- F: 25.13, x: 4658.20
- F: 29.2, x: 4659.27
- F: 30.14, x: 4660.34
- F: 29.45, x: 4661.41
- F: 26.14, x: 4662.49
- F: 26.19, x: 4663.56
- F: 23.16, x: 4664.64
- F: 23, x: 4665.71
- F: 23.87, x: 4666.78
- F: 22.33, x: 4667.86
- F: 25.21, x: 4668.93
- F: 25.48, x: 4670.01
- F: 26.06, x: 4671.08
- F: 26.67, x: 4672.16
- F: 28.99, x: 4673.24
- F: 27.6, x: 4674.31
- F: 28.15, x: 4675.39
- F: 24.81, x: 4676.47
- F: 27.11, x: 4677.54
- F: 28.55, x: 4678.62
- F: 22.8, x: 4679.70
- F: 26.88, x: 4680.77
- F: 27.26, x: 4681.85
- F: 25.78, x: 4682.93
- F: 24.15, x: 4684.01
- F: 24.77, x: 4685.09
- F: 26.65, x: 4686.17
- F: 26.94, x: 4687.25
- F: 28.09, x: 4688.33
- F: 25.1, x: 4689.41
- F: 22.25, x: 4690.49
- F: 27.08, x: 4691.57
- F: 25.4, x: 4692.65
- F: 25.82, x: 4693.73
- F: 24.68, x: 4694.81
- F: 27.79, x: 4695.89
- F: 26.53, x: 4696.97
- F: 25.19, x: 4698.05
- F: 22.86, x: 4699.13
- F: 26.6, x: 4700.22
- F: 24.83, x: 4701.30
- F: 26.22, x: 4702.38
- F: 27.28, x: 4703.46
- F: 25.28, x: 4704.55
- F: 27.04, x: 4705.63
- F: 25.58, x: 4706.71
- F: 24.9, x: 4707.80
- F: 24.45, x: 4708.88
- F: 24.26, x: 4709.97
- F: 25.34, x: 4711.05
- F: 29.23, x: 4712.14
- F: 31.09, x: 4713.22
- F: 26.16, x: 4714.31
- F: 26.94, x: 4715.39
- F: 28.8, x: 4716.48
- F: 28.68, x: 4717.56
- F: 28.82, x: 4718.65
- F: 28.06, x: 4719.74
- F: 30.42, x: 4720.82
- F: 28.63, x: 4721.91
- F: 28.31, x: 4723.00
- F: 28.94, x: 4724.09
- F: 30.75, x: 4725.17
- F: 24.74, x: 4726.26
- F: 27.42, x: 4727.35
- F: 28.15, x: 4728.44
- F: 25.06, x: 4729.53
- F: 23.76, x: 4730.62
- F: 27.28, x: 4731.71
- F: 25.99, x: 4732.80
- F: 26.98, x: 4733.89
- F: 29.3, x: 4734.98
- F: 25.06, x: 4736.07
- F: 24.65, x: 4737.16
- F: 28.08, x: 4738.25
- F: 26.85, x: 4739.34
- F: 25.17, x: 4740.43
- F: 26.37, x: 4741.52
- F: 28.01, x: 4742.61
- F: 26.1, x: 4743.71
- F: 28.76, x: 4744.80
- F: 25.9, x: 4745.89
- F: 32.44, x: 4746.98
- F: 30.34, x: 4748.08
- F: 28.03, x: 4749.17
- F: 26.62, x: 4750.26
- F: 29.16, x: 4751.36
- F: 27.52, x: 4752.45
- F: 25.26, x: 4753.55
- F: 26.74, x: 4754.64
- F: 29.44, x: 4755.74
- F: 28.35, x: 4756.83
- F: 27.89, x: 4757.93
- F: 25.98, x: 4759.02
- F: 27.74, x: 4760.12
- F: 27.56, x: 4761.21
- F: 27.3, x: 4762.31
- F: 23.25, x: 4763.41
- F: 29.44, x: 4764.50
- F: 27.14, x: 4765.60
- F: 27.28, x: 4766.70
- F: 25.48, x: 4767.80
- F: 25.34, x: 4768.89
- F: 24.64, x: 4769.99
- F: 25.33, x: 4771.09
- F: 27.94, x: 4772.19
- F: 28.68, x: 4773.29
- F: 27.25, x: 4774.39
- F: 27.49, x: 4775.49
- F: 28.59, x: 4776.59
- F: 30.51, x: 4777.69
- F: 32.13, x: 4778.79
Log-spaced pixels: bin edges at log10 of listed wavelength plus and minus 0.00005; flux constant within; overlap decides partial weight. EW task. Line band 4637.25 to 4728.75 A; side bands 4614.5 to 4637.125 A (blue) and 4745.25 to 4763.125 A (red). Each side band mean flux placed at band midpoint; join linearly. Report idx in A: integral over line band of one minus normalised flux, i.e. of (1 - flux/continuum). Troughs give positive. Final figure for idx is 4.4 A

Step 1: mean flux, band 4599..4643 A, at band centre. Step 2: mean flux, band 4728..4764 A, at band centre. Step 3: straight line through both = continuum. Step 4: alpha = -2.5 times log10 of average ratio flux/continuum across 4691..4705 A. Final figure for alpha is 0.06 mag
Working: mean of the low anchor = 27.7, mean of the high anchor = 27.1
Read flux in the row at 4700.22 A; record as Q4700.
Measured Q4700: 26.6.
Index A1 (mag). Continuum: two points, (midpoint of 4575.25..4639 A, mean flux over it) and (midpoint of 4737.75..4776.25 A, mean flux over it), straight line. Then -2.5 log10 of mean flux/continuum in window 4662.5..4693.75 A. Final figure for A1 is 0.06 mag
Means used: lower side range 27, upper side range 27.3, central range 25.7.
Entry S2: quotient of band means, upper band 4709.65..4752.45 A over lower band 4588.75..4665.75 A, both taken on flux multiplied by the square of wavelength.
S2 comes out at 1.06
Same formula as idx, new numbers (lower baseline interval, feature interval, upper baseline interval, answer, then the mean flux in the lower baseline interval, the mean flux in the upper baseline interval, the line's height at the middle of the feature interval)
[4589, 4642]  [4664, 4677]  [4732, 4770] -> 0.9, 27.5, 27.2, 27.4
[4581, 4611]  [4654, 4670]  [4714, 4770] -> 0.4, 26.6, 27.4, 26.9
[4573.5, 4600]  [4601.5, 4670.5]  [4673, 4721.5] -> -2.3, 26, 26.5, 26.2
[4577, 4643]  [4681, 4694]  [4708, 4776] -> 0.7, 27.1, 27.3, 27.2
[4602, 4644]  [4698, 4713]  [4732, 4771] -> 0.9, 27.8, 27.1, 27.4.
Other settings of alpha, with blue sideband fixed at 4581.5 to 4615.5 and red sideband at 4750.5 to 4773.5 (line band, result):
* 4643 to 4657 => 0.03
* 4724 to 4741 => 0.01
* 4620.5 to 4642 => -0.03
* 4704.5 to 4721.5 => -0.01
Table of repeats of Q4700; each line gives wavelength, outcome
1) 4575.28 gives 27.99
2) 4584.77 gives 24.39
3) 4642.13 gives 28.96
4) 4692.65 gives 25.4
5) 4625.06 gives 28.12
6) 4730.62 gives 23.76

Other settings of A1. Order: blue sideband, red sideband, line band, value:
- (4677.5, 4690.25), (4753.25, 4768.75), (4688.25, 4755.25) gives -0.01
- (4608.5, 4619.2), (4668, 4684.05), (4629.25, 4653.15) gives 0.03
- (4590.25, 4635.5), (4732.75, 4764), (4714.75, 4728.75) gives -0.04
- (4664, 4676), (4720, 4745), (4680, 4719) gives 0.00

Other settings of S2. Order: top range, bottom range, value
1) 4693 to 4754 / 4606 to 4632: 1.01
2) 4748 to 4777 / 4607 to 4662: 1.05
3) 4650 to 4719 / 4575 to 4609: 1.03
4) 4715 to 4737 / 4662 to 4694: 1.09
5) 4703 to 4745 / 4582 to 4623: 1.05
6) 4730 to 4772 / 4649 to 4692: 1.07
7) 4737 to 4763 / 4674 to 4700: 1.09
